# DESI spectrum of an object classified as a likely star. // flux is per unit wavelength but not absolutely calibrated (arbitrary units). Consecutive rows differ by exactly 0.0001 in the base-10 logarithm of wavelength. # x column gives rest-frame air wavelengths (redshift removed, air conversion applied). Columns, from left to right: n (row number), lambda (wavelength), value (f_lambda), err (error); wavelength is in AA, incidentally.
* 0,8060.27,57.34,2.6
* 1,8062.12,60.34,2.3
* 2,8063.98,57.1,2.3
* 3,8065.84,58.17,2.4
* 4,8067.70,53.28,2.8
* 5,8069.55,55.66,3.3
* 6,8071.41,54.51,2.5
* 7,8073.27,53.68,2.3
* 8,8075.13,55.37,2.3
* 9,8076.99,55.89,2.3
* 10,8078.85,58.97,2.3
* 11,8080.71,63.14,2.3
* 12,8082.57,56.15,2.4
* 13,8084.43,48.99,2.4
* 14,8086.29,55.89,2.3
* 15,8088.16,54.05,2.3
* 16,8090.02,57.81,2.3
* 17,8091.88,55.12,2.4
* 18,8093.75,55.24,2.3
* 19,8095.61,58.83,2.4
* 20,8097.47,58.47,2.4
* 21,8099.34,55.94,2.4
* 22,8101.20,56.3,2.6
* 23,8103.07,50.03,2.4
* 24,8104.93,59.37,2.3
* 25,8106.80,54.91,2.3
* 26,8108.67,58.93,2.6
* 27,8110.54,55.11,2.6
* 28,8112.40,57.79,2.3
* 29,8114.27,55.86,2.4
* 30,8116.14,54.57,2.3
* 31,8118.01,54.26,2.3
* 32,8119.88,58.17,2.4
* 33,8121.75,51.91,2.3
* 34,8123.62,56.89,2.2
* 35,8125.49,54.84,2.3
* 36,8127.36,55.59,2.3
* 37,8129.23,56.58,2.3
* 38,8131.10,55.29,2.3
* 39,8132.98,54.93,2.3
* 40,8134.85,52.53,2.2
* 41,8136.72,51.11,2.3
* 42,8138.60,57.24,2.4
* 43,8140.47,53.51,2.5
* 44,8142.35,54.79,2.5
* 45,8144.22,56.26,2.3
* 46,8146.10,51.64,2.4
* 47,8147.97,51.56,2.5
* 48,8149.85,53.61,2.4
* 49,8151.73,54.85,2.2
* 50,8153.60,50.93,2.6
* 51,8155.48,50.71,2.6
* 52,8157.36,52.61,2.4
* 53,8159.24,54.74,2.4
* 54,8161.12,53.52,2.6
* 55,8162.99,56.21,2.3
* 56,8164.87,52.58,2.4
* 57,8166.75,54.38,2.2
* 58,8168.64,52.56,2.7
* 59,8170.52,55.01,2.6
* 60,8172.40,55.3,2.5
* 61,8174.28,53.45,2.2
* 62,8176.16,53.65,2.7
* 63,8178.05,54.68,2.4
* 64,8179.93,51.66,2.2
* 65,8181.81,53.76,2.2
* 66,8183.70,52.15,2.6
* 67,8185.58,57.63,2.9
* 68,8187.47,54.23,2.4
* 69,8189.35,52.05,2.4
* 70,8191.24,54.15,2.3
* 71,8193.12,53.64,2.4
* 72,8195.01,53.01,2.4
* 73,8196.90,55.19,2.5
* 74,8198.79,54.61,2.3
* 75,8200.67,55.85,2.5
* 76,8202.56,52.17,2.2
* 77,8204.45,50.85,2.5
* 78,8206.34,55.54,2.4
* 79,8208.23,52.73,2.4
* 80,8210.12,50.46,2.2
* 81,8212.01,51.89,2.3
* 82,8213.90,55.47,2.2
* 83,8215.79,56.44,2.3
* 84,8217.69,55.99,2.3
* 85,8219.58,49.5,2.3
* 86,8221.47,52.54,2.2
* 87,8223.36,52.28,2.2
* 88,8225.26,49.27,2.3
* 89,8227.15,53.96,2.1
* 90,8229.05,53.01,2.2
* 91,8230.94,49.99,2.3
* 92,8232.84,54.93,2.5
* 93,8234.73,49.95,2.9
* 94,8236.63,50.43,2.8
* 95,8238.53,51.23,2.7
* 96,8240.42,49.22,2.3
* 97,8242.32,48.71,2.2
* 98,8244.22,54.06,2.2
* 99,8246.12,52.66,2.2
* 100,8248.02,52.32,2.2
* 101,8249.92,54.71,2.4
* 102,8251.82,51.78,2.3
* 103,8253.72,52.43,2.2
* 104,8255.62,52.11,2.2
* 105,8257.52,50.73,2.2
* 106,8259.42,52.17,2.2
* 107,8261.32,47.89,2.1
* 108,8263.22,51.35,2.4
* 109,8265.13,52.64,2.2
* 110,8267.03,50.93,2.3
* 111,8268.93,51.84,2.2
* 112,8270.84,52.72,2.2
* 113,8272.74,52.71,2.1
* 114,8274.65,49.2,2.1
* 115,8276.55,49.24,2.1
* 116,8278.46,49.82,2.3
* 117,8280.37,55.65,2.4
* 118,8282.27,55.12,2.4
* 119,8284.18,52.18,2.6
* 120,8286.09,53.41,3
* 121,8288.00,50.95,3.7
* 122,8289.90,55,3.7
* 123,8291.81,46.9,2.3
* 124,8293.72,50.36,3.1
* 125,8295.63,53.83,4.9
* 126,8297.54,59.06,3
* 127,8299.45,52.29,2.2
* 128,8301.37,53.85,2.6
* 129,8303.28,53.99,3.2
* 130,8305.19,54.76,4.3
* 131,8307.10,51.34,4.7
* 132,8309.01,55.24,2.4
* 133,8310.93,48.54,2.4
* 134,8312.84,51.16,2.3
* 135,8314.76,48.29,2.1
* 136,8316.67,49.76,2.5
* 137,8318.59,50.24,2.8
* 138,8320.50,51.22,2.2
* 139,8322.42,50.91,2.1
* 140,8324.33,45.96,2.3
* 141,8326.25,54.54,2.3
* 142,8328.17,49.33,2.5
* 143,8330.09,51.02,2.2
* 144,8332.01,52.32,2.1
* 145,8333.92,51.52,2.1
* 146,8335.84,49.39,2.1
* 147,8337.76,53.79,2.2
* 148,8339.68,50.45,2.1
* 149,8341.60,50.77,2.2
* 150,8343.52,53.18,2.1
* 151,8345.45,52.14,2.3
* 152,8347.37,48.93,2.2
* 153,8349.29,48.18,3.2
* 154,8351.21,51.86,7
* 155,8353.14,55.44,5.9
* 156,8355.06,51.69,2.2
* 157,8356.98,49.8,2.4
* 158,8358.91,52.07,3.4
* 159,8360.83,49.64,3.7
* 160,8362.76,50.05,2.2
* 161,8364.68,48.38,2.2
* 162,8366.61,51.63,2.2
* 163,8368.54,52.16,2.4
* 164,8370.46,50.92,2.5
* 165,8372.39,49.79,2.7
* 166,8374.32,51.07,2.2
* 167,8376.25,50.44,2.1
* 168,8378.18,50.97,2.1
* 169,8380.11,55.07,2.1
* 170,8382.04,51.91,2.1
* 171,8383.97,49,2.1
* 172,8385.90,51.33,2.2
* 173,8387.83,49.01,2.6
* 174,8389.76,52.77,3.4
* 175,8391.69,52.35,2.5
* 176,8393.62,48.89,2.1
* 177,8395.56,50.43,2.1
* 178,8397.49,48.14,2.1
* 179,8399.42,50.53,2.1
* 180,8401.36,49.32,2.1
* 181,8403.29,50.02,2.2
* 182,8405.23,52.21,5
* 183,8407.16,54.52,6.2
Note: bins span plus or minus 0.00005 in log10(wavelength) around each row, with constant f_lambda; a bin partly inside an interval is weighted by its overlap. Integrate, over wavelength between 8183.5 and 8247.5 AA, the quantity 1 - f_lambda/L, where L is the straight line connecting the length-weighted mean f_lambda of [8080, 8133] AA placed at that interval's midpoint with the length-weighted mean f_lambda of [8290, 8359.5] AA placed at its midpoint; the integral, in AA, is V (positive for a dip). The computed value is 1.1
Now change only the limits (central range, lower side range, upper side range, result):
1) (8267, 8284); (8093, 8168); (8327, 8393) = 0.2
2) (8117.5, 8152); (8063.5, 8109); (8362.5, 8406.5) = 0.4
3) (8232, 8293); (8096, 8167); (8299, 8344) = 0.8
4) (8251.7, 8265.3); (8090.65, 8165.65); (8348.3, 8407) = 0.4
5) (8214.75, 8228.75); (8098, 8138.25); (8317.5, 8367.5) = 0.1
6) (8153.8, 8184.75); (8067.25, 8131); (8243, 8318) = 0.5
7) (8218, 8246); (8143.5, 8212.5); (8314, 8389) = 0.6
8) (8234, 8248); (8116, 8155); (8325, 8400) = 0.5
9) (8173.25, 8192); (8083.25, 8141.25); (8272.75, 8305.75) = 0.2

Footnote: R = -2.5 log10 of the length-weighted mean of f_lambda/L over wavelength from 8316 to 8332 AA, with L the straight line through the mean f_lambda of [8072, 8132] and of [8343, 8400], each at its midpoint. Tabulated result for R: 0.03 mag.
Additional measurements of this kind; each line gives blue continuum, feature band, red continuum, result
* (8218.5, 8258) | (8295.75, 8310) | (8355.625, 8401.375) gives -0.06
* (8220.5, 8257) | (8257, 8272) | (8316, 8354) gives 0.01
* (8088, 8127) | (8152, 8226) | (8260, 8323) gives 0.01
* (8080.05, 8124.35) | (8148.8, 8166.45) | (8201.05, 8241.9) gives 0.02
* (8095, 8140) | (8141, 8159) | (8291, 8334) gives 0.04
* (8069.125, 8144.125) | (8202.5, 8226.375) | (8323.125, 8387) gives 0.02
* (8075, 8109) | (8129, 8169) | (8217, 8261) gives 0.02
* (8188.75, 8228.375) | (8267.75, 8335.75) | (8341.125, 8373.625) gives 0.00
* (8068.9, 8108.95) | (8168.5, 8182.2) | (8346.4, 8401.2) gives 0.01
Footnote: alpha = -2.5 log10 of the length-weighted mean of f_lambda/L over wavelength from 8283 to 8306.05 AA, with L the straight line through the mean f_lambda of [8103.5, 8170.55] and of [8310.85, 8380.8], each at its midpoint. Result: -0.03 mag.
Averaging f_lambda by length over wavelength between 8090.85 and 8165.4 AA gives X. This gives 54.9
